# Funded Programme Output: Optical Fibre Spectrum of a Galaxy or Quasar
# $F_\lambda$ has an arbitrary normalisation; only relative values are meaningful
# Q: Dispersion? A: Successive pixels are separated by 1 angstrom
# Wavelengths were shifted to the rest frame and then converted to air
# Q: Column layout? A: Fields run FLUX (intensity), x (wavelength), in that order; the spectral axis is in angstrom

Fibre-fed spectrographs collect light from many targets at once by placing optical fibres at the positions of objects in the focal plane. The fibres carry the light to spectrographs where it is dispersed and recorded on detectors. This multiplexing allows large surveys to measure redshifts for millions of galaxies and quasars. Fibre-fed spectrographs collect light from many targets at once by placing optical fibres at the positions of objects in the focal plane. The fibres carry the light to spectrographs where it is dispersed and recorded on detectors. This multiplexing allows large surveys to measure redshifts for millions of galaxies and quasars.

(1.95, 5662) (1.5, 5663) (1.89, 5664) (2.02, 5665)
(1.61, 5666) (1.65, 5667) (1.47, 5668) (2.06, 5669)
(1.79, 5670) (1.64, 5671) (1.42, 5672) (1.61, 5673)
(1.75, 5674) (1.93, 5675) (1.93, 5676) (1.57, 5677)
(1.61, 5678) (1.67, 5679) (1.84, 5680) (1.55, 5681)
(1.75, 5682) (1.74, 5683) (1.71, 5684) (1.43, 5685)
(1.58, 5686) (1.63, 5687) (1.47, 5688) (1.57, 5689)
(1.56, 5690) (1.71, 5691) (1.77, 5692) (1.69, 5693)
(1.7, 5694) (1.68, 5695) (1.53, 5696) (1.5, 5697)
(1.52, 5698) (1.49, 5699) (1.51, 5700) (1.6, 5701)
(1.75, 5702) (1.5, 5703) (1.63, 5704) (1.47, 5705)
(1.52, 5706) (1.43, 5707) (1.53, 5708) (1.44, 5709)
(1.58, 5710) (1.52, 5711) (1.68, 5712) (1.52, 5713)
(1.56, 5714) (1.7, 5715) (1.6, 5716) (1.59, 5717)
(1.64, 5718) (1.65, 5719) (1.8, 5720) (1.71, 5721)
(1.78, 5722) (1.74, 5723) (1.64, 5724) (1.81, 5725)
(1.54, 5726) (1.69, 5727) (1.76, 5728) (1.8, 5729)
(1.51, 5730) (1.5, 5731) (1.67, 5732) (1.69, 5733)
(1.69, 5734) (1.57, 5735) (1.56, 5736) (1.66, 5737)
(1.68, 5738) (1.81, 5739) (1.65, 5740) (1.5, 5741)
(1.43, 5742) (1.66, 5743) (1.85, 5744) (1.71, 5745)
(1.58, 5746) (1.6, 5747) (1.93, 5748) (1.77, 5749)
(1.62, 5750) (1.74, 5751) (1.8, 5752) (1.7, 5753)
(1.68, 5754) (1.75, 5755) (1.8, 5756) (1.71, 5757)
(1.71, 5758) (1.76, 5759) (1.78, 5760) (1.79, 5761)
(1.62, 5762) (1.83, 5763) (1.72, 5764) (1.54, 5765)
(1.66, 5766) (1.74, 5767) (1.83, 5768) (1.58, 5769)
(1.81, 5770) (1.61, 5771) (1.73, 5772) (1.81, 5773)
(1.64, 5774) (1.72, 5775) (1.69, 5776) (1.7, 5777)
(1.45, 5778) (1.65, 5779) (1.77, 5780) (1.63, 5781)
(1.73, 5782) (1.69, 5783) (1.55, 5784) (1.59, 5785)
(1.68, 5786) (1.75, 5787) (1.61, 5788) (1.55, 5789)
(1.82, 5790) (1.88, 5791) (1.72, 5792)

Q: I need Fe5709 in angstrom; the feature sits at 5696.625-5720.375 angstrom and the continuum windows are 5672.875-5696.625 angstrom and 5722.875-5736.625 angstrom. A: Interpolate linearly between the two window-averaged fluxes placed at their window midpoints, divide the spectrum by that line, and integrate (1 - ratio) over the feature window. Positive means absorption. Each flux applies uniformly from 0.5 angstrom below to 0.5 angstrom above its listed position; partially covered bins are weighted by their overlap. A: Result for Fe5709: 1.3 angstrom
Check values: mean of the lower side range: 1.67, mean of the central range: 1.57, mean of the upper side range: 1.65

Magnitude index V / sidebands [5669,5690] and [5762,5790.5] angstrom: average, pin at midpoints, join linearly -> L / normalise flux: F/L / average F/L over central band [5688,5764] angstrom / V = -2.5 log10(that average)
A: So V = 0.02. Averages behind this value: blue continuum 1.67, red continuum 1.68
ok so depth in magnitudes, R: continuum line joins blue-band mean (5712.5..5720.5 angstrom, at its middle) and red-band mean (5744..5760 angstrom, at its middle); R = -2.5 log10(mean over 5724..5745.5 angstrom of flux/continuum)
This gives 0.02 mag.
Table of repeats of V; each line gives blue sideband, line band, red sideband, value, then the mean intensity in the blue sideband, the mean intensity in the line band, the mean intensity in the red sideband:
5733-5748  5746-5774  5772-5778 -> -0.03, 1.65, 1.72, 1.69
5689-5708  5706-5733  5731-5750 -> 0.00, 1.58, 1.63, 1.66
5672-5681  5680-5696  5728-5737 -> 0.04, 1.71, 1.64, 1.63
